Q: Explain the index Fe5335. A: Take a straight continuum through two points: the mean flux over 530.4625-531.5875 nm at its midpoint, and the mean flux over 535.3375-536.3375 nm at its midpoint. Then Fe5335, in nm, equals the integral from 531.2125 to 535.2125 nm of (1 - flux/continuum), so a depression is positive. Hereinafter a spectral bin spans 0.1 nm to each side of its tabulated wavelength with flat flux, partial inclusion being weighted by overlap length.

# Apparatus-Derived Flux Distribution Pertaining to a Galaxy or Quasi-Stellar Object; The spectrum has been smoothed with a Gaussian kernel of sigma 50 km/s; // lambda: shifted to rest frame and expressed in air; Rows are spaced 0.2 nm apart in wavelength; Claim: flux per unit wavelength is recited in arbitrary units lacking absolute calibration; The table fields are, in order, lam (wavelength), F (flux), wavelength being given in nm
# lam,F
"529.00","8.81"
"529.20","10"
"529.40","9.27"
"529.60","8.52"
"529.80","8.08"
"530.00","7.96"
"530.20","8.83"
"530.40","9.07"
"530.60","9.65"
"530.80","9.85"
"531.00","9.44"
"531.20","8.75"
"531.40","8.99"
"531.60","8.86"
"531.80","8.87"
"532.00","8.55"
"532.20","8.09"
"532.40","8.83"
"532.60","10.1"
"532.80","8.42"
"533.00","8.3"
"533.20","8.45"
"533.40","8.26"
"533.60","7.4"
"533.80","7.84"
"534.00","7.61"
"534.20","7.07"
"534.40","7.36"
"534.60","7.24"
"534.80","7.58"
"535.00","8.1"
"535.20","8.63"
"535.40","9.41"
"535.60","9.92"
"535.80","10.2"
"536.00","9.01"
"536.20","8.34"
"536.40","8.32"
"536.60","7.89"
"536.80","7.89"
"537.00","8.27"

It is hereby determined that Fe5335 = 0.464 nm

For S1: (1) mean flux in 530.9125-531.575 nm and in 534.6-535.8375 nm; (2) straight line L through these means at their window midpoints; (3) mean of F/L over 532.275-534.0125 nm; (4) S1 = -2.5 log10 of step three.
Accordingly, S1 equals 0.07 mag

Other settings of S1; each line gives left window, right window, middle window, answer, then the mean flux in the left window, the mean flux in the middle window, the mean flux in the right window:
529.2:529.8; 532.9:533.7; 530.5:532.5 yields -0.06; 8.94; 8.99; 8.1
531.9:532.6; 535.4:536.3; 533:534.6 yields 0.17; 8.72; 7.72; 9.37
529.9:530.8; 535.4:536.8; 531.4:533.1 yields 0.02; 8.99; 8.77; 8.9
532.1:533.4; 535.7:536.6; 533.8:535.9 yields 0.06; 8.66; 8.29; 8.85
